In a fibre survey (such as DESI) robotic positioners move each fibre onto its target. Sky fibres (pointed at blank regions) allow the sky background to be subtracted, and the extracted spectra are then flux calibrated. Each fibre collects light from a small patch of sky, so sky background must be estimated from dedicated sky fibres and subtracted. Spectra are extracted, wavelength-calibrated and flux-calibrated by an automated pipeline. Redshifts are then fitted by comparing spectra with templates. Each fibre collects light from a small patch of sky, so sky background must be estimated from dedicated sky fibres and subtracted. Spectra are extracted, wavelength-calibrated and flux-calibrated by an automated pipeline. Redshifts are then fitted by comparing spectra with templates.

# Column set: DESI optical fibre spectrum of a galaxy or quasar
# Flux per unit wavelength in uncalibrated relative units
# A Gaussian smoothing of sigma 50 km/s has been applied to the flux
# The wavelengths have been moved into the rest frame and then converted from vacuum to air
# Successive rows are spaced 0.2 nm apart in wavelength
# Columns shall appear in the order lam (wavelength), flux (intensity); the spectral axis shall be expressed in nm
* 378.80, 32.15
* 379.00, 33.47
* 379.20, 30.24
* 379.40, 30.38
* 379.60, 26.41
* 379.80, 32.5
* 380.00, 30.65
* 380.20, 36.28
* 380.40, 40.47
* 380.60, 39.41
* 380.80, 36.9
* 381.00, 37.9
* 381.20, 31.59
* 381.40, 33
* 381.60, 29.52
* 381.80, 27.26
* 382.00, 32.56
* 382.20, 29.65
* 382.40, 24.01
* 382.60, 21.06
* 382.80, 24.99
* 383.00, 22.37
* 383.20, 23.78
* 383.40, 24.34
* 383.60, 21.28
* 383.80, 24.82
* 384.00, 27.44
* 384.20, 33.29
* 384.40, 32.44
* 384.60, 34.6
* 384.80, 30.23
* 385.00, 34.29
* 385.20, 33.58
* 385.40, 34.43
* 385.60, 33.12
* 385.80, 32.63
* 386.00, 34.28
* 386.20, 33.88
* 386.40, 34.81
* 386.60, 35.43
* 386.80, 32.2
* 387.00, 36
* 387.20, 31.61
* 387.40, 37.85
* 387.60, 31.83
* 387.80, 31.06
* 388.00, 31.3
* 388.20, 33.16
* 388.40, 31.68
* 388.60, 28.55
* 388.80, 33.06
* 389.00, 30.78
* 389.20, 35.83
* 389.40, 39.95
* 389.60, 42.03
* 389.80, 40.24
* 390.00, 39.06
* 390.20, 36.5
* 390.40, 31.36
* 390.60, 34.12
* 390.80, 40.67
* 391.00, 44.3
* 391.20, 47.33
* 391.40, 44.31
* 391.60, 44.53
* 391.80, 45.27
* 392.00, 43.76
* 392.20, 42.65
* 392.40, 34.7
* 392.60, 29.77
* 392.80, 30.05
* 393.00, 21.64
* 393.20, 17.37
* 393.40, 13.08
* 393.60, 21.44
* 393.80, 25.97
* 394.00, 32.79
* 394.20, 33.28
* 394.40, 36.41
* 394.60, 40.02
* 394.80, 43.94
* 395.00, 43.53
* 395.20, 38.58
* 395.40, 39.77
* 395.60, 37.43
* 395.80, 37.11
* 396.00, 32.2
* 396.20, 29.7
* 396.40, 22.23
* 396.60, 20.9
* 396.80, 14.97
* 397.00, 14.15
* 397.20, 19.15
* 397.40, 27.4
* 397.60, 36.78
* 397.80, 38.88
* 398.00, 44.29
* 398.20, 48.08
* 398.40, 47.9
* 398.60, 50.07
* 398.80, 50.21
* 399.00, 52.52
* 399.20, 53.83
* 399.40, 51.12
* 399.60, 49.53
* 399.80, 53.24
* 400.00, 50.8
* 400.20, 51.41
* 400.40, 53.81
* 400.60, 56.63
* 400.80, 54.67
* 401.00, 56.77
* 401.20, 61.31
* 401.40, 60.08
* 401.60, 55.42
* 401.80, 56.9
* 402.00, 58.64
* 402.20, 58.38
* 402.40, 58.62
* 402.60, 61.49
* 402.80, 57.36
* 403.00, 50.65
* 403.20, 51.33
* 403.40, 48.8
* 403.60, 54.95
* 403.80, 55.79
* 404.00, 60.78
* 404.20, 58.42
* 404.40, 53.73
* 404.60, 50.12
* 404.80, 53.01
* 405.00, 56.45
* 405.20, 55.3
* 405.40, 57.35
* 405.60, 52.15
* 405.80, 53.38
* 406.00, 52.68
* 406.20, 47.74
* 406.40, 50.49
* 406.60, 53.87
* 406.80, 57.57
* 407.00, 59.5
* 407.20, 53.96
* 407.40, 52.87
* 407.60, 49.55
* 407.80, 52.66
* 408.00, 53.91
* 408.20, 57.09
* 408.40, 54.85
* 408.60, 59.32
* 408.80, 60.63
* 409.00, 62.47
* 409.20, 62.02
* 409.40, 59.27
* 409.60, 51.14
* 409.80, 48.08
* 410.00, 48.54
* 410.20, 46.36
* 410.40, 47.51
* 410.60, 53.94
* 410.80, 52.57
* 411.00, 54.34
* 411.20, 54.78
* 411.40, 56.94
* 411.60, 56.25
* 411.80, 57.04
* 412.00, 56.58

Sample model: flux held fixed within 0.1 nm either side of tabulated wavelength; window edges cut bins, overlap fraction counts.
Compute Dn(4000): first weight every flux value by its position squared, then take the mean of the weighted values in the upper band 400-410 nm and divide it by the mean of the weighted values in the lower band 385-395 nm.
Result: 1.72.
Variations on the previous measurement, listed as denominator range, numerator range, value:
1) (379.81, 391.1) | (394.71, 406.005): 1.57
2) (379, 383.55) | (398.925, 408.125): 2.02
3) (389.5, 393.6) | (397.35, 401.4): 1.46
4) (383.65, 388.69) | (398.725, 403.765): 1.82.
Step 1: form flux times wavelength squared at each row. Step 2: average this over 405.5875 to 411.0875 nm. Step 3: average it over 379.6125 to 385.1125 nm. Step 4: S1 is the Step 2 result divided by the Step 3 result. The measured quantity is 2.0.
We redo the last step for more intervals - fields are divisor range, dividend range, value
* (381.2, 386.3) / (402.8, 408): 2.04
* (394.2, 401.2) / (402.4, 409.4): 1.39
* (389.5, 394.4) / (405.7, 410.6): 1.68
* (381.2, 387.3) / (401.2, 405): 2.04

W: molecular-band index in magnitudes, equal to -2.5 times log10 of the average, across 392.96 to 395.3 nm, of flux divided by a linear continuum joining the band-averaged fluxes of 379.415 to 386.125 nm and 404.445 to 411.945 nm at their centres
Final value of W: 0.316 mag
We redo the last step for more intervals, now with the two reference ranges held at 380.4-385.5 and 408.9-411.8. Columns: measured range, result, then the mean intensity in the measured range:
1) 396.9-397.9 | 0.49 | 27.3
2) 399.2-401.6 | -0.20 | 54.5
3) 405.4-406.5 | -0.04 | 51.8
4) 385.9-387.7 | -0.03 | 34.2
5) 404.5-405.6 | -0.10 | 54.2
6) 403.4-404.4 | -0.16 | 56.2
